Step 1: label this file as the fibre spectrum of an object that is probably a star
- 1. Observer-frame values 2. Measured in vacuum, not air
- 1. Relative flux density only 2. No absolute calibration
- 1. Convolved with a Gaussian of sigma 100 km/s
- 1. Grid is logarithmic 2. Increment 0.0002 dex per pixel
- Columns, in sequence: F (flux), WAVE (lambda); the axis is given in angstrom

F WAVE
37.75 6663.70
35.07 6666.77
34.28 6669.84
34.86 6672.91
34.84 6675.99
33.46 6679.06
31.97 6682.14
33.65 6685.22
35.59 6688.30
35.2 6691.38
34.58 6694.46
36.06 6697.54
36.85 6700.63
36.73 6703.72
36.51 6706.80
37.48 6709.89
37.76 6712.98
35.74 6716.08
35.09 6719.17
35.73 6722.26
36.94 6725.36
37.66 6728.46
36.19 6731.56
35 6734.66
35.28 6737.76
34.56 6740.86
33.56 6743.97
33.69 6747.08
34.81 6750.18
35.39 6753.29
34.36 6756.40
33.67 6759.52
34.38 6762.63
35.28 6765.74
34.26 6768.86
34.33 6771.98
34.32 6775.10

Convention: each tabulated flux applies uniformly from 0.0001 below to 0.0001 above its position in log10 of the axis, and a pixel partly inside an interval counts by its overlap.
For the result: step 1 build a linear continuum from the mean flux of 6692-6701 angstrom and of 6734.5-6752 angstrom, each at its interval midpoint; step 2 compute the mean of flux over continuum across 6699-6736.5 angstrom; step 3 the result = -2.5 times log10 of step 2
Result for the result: -0.04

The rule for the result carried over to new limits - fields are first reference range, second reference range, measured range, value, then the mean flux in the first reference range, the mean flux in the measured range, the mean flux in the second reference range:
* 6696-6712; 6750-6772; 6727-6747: 0.01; 36.8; 35.2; 34.6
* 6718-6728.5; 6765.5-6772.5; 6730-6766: 0.02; 36.2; 34.7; 34.5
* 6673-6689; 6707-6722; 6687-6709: -0.02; 33.9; 36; 36.5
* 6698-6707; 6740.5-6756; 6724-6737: -0.03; 36.6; 36.4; 34.4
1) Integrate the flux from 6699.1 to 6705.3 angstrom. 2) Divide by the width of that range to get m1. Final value 36.8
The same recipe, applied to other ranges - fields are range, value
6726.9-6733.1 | 36.9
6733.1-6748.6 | 34.4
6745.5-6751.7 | 34.3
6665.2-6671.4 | 34.7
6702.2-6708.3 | 36.7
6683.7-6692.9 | 34.8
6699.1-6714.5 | 37.1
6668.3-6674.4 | 34.6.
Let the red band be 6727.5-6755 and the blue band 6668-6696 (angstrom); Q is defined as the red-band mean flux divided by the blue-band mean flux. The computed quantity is 1.0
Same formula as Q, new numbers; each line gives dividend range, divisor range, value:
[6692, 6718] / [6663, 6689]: 1.06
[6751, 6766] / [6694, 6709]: 0.95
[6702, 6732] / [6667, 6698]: 1.06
